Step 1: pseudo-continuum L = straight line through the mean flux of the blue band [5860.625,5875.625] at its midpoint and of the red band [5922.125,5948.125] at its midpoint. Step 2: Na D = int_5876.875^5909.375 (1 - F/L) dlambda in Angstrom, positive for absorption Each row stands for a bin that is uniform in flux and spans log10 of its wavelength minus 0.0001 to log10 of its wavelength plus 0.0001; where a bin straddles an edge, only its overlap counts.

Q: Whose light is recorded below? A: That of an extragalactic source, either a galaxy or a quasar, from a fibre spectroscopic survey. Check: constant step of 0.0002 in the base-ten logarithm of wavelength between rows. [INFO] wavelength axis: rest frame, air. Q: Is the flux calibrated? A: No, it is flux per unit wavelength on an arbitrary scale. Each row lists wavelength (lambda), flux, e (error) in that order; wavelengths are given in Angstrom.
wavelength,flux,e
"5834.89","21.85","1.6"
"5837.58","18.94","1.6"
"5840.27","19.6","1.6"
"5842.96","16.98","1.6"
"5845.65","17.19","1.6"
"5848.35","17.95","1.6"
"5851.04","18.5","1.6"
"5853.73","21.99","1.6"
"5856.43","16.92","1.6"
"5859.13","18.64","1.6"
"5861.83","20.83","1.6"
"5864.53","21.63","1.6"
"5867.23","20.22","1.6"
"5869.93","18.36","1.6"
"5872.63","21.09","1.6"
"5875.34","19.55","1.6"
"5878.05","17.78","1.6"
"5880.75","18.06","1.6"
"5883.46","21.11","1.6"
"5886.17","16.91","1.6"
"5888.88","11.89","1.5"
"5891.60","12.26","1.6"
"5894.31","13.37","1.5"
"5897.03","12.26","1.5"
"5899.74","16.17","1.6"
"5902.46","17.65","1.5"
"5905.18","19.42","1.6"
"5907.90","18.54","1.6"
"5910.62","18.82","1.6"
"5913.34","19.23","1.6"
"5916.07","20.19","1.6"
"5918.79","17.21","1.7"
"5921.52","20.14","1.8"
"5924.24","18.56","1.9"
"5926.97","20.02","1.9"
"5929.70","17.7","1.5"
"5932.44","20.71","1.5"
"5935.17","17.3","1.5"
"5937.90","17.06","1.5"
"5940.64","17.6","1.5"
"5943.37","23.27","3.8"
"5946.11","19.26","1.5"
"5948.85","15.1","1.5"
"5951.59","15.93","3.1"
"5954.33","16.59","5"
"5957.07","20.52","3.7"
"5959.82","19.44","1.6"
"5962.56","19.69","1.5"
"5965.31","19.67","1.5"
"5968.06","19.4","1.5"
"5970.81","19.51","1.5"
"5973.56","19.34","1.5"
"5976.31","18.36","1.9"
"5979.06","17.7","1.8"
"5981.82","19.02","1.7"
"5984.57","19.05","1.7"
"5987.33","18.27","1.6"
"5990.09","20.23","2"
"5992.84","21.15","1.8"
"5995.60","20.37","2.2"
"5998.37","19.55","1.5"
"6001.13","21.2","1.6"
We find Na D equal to 5.81 Angstrom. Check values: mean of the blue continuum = 20.3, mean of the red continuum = 19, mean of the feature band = 16.3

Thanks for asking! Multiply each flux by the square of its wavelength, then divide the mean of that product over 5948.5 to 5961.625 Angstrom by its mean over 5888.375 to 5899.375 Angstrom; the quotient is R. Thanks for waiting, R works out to 1.42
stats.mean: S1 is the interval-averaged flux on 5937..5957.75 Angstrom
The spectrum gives 18.1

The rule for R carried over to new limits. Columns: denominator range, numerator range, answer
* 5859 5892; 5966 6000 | 1.09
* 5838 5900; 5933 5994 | 1.09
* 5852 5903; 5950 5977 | 1.09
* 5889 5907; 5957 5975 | 1.33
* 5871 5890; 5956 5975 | 1.11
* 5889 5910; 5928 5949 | 1.22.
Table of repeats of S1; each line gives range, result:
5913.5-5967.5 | 18.8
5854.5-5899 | 17.6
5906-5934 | 19.1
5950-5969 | 18.7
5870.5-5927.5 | 17.6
